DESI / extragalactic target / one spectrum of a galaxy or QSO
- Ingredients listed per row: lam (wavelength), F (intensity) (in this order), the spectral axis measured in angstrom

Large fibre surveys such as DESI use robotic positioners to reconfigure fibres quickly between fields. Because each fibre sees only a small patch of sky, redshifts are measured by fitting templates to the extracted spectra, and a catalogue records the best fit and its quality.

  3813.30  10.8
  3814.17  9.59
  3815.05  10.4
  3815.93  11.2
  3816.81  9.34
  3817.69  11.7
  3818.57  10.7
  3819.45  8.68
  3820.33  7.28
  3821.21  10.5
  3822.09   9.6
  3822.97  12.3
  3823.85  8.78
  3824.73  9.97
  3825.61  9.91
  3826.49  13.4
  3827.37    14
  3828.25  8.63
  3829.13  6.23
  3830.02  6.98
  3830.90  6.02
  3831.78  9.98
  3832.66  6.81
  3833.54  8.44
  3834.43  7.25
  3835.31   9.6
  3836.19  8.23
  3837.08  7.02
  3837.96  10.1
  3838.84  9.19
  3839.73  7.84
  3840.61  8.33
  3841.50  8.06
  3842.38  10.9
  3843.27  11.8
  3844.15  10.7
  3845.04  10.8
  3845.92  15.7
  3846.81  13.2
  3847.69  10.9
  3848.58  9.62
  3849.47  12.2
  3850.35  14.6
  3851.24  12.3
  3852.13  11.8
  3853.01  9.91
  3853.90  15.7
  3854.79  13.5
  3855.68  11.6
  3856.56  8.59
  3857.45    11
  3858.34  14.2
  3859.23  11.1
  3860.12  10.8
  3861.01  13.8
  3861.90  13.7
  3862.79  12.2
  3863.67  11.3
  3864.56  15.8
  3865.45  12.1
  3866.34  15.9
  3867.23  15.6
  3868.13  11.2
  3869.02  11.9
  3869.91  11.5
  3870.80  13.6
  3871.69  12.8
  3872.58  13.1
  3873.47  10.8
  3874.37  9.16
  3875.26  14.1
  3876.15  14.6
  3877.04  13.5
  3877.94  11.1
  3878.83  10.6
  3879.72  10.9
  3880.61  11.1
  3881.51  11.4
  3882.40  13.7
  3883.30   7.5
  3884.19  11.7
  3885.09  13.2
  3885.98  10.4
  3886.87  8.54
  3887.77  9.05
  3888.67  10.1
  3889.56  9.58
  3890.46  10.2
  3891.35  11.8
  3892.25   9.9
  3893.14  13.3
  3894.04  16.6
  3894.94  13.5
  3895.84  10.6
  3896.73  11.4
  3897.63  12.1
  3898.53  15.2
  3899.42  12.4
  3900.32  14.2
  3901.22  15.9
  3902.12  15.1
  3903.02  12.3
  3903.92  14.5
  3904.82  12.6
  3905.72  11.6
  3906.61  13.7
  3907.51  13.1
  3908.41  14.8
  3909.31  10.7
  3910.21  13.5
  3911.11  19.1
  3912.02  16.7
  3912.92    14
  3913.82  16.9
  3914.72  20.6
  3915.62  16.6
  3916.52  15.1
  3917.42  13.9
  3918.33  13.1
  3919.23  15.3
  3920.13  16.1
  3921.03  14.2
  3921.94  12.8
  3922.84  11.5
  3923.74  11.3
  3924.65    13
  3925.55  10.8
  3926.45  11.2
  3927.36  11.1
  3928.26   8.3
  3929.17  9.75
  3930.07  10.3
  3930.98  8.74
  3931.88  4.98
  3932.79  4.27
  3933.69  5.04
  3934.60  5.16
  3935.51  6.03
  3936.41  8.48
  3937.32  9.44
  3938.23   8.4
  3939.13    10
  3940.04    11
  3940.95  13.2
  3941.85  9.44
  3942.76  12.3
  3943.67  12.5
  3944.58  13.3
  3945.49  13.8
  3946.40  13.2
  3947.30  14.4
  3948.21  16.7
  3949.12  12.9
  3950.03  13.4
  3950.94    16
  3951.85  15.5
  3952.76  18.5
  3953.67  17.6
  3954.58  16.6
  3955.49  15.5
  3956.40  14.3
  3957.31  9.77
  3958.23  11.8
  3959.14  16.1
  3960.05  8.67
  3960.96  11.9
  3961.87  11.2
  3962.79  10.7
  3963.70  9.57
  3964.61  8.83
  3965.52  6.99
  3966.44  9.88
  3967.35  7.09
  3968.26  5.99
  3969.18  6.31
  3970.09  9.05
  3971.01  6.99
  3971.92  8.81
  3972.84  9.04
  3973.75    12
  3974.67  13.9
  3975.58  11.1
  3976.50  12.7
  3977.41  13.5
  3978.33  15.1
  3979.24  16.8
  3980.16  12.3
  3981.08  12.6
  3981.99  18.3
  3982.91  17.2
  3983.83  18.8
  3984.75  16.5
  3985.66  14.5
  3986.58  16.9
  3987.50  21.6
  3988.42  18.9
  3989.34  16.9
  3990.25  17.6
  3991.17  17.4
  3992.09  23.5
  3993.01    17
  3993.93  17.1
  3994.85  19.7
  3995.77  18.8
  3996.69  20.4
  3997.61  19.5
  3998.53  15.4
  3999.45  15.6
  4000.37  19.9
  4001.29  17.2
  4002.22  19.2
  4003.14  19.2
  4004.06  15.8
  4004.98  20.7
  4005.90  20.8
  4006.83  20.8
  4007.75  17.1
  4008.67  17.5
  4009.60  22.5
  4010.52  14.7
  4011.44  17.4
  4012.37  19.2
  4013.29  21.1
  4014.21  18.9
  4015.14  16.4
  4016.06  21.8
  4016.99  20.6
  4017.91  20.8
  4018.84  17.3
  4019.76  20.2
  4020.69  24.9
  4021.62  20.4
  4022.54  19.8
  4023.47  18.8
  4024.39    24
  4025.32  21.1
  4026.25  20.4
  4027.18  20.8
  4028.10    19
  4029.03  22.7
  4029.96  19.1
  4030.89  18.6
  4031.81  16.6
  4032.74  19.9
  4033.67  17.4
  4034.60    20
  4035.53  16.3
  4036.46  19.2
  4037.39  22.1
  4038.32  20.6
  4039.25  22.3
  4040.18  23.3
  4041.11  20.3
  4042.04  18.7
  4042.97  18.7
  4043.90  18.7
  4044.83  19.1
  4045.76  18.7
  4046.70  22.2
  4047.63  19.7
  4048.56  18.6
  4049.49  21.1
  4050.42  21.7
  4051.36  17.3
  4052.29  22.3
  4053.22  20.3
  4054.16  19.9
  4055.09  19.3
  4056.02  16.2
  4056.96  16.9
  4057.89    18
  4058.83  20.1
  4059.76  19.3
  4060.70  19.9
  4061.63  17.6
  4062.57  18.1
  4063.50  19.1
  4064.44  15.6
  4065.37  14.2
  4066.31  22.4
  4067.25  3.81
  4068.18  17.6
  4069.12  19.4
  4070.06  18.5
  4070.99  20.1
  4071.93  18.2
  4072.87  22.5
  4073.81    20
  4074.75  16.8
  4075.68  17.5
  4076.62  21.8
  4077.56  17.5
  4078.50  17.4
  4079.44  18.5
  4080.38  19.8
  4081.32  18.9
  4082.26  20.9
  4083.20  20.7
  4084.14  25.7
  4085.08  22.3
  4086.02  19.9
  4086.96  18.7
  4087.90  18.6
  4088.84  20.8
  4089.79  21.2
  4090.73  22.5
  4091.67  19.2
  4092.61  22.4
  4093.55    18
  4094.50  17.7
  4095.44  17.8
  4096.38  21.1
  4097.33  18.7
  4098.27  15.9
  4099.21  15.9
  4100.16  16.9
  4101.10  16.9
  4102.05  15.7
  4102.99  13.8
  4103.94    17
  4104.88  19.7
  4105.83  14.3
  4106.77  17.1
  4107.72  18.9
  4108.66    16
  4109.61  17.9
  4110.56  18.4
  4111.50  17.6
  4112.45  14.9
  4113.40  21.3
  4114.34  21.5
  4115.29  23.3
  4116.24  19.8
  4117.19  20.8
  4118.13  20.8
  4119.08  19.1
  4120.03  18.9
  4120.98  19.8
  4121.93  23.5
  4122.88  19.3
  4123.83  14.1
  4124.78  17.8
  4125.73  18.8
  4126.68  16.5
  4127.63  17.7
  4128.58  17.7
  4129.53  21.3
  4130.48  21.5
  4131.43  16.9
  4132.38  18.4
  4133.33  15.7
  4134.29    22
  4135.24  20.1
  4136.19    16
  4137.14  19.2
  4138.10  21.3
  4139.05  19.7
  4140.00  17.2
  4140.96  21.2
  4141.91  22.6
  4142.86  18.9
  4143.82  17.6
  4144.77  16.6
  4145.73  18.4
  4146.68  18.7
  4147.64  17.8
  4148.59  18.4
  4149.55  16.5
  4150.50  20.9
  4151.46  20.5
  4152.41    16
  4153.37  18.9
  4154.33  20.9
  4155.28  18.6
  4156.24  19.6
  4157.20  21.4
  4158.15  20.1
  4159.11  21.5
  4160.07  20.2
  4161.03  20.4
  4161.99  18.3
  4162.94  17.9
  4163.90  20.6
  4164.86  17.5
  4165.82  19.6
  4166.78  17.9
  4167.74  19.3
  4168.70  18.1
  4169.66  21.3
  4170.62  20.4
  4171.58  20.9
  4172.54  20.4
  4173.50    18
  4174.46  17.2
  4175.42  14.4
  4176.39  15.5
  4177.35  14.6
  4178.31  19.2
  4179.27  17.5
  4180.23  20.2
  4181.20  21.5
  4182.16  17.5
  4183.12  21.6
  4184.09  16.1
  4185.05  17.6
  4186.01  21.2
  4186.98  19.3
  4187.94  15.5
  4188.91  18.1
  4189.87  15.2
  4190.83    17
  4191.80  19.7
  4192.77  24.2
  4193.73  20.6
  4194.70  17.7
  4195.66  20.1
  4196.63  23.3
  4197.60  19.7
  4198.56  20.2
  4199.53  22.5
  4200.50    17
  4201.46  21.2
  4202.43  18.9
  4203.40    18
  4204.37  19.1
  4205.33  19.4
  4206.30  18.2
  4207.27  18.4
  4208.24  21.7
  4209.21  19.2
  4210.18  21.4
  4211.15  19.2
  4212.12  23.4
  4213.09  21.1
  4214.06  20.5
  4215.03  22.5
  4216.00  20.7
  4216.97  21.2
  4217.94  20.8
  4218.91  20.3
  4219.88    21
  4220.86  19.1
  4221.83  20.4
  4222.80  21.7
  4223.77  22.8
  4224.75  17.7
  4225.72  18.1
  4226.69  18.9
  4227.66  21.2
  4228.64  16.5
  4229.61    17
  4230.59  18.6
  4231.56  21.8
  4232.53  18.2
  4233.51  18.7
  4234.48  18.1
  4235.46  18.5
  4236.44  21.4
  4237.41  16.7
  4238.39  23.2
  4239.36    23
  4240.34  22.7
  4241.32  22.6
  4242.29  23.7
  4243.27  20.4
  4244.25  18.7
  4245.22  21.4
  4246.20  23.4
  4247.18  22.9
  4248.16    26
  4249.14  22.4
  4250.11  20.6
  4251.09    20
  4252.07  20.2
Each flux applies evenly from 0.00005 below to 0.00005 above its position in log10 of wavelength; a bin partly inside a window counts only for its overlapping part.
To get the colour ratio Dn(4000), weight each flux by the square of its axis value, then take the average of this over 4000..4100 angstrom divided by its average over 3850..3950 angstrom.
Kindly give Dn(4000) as 1.71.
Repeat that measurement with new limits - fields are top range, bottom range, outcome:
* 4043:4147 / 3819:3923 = 1.76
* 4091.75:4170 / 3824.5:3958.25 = 1.77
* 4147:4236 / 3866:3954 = 1.80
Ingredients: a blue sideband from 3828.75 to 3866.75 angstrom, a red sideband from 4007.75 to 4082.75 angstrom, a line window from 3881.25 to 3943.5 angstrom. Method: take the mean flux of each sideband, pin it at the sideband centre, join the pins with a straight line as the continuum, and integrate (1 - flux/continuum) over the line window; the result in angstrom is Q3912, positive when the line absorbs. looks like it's 7.3 angstrom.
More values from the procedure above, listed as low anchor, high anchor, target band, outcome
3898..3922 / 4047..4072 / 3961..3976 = 6.3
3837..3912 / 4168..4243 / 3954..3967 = 2.3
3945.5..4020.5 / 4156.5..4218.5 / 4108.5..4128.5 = -0.9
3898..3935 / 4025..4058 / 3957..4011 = 5.6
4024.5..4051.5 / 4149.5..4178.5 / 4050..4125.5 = 3.0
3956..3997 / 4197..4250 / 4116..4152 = -2.1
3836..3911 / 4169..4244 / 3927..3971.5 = 9.4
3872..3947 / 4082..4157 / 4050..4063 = -1.7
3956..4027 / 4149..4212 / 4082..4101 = -2.1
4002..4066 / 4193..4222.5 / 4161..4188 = 2.0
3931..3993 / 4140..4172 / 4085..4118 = -2.4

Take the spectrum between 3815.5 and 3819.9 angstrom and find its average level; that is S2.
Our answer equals 10.3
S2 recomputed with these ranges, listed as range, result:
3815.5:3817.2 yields 10.3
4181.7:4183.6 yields 19.6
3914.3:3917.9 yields 16.5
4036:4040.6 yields 21.5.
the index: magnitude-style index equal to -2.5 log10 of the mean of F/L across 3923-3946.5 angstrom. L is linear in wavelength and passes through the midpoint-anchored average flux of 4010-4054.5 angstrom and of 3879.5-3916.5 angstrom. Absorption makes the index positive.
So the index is 0.46 mag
